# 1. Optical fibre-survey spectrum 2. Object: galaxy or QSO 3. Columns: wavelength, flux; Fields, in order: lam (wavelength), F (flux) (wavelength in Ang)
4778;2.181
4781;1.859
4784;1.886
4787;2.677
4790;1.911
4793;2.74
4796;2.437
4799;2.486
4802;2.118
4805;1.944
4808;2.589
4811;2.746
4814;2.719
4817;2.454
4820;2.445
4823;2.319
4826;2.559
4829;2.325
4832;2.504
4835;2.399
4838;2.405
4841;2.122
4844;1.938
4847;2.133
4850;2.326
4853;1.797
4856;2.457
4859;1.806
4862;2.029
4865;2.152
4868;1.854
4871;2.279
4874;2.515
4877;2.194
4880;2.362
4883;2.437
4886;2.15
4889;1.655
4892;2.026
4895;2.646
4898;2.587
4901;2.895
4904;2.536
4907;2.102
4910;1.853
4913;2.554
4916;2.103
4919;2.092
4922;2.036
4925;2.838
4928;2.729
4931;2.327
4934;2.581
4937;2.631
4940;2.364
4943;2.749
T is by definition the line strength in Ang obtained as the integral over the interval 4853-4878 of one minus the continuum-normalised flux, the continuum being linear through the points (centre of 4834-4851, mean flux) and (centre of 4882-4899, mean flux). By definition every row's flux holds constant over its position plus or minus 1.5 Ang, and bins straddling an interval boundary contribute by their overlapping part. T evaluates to 1.0 Ang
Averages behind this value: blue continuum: 2.21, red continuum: 2.23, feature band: 2.14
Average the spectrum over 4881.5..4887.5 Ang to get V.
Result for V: 2.29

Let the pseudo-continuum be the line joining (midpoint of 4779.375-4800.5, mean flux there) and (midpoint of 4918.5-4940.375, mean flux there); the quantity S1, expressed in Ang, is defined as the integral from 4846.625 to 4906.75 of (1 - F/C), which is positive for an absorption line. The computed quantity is 4.0 Ang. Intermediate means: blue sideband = 2.28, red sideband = 2.47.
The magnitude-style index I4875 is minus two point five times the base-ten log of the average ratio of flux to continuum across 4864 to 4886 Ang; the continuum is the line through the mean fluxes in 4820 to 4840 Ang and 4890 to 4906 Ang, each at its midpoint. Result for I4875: 0.10 mag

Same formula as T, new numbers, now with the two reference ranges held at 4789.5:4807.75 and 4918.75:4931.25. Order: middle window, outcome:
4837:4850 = 1.1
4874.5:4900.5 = 1.2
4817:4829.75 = -0.5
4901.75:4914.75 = 0.7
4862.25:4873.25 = 1.2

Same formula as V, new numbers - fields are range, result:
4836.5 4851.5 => 2.18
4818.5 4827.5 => 2.44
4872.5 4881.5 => 2.36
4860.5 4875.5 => 2.17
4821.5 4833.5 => 2.43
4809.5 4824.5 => 2.54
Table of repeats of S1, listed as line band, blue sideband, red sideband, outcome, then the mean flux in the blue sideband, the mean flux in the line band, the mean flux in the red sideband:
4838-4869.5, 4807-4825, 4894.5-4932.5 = 5.21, 2.54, 2.08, 2.4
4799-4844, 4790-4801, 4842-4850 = -2.53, 2.45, 2.39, 2.1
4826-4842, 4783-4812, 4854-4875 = -1.00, 2.35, 2.38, 2.14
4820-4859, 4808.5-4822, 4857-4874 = 1.30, 2.58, 2.26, 2.08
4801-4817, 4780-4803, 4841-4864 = -1.58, 2.28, 2.44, 2.07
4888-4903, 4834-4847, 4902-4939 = -0.46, 2.2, 2.39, 2.37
